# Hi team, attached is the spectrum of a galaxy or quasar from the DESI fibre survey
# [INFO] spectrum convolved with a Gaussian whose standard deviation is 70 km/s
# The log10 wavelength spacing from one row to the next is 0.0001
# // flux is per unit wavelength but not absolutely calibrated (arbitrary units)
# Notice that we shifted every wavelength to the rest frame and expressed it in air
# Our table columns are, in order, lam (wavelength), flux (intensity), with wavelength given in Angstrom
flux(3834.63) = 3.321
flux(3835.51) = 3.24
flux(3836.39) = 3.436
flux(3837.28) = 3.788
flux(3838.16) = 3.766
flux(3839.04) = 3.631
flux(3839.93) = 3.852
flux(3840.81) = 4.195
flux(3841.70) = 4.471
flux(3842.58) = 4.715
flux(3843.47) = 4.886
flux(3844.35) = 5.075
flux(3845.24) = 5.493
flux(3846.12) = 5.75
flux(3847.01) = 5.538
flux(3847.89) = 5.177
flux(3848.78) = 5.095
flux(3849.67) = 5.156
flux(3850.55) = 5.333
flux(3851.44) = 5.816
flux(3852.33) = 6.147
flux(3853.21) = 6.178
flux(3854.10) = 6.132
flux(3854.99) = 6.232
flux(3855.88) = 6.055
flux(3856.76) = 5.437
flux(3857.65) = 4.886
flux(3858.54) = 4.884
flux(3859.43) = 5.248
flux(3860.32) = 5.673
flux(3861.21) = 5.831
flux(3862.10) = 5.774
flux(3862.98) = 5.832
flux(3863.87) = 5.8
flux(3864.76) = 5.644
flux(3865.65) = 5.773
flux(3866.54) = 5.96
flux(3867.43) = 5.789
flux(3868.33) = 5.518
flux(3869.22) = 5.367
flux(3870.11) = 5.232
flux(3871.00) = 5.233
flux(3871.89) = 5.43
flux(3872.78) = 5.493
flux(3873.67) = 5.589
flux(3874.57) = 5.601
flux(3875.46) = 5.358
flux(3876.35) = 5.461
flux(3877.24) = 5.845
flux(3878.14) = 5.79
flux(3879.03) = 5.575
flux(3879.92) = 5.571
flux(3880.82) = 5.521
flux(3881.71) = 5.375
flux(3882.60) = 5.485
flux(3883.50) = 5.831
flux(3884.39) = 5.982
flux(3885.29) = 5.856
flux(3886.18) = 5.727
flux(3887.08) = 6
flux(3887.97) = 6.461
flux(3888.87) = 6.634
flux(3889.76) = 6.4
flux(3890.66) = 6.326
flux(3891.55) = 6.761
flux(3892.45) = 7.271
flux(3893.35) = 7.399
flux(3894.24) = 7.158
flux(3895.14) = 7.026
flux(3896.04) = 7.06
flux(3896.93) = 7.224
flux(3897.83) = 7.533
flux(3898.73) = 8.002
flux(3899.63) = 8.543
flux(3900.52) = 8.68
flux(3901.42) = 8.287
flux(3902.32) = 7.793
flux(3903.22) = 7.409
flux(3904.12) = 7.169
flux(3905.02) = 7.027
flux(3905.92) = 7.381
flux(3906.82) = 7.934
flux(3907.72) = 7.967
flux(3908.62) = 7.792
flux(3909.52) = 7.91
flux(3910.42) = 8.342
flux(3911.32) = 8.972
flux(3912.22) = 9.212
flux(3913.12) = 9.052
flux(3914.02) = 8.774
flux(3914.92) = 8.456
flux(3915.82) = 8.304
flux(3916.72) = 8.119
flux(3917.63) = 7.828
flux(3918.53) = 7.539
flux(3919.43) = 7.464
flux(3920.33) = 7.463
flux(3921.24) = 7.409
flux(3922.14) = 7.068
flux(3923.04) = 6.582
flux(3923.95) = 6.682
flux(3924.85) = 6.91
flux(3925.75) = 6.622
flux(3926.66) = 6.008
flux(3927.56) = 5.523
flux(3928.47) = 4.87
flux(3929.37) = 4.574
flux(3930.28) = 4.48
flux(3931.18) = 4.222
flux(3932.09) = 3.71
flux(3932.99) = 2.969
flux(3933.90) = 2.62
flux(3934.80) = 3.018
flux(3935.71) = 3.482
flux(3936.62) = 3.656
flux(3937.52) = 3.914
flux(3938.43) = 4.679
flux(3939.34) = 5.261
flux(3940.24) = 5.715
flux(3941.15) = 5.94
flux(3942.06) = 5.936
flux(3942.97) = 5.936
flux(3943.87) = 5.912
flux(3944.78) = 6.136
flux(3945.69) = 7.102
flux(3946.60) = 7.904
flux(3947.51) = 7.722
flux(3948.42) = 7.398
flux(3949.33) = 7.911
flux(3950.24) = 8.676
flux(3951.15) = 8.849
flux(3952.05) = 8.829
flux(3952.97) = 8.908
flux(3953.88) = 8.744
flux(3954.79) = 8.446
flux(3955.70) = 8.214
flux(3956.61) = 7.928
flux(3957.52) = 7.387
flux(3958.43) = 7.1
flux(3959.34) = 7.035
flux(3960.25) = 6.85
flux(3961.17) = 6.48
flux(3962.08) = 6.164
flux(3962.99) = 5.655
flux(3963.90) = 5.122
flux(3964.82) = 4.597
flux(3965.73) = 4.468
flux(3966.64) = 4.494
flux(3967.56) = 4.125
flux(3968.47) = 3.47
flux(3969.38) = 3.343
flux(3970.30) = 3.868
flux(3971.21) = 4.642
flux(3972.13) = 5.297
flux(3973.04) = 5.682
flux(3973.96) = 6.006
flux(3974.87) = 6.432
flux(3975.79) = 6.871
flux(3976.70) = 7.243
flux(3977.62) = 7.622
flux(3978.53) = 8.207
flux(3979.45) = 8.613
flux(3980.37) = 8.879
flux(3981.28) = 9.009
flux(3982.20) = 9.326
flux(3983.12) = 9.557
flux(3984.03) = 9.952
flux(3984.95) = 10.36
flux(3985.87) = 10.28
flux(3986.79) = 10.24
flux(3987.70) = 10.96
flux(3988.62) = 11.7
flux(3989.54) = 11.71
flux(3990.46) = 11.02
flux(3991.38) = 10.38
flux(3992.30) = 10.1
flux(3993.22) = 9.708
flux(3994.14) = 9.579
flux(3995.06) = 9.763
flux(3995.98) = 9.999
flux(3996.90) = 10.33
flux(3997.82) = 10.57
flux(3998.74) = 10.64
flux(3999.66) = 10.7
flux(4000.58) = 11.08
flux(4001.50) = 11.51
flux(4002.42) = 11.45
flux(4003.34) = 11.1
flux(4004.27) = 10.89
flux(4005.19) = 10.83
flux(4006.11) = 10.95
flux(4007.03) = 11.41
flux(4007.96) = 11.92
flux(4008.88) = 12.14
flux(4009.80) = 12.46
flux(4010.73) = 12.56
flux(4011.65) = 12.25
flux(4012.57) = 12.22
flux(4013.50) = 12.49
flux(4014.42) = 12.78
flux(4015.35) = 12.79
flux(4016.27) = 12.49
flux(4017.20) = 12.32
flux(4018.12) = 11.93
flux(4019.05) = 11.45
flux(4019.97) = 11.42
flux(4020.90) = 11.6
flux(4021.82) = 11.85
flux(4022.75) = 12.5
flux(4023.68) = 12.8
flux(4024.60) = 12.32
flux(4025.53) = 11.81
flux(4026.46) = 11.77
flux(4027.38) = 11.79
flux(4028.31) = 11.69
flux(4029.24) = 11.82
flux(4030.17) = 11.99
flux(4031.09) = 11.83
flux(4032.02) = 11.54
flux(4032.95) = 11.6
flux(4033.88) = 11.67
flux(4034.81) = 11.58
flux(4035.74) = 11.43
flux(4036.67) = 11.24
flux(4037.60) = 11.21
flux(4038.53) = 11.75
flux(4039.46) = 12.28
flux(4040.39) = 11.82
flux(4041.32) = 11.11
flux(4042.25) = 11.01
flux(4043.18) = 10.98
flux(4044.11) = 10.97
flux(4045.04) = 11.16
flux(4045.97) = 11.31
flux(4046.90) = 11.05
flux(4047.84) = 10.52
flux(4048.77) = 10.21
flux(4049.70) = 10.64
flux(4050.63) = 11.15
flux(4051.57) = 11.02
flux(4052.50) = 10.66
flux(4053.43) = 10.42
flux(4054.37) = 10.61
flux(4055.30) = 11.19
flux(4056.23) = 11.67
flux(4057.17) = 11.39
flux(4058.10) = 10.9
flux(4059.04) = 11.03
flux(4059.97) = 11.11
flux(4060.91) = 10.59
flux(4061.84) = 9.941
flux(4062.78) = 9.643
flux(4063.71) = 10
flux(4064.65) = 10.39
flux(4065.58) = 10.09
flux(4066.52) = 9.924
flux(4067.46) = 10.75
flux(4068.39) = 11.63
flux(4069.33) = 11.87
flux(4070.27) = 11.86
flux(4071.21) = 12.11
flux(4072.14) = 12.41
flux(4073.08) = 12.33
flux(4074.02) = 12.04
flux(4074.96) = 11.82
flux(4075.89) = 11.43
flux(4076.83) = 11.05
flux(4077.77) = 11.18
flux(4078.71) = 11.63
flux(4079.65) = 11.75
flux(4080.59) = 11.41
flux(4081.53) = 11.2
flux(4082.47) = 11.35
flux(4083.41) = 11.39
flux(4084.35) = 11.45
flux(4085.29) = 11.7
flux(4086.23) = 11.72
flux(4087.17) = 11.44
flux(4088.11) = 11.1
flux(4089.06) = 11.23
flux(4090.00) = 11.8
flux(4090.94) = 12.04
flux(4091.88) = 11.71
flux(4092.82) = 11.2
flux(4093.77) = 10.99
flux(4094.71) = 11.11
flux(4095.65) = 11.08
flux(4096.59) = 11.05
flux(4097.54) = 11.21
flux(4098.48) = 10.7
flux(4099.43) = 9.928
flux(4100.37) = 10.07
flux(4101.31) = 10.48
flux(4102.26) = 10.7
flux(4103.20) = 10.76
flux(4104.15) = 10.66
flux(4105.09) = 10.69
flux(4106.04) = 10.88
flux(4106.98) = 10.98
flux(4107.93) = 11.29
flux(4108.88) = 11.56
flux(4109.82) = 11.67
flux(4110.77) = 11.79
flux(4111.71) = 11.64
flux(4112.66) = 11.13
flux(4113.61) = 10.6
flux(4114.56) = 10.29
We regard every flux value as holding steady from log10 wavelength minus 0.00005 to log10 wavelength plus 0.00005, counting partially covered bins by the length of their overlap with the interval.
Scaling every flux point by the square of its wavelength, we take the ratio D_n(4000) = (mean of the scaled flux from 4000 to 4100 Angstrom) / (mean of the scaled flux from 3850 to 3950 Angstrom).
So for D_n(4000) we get 1.9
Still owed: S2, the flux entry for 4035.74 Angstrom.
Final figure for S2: 11.43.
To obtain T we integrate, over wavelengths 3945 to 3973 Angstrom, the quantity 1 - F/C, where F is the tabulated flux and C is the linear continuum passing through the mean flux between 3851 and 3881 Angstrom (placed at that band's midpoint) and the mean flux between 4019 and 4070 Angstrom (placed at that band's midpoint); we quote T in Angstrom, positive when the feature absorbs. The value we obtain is 6.4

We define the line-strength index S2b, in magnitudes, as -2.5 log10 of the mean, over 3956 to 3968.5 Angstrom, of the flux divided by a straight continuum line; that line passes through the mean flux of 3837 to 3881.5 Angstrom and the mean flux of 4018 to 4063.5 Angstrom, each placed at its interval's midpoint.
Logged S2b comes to 0.426 mag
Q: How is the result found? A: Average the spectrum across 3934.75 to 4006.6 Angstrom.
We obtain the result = 7.83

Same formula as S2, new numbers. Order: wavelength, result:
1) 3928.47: 4.87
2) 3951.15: 8.849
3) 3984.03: 9.952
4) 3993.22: 9.708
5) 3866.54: 5.96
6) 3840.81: 4.195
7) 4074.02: 12.04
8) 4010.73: 12.56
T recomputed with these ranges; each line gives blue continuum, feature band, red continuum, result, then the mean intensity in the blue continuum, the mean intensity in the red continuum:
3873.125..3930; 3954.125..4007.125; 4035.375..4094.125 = 4.2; 6.94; 11.2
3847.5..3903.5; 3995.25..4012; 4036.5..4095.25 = -3.0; 6.11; 11.2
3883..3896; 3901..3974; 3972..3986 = 8.3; 6.5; 8.1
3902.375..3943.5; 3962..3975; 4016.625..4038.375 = 5.8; 6.41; 11.8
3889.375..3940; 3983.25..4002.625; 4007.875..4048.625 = -0.6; 6.7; 11.8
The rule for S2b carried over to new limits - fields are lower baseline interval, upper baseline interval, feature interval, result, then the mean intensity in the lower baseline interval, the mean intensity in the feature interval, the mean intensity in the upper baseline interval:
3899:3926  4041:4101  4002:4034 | -0.187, 7.83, 11.9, 11.1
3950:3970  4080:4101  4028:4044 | -0.240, 6.54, 11.5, 11.2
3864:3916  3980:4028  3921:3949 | 0.477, 6.75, 5.48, 11.2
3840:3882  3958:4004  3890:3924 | -0.182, 5.47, 7.71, 8.2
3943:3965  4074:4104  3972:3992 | -0.103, 7.3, 8.95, 11.2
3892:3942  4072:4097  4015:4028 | -0.238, 6.68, 12.1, 11.5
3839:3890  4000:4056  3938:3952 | 0.245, 5.53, 6.81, 11.6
